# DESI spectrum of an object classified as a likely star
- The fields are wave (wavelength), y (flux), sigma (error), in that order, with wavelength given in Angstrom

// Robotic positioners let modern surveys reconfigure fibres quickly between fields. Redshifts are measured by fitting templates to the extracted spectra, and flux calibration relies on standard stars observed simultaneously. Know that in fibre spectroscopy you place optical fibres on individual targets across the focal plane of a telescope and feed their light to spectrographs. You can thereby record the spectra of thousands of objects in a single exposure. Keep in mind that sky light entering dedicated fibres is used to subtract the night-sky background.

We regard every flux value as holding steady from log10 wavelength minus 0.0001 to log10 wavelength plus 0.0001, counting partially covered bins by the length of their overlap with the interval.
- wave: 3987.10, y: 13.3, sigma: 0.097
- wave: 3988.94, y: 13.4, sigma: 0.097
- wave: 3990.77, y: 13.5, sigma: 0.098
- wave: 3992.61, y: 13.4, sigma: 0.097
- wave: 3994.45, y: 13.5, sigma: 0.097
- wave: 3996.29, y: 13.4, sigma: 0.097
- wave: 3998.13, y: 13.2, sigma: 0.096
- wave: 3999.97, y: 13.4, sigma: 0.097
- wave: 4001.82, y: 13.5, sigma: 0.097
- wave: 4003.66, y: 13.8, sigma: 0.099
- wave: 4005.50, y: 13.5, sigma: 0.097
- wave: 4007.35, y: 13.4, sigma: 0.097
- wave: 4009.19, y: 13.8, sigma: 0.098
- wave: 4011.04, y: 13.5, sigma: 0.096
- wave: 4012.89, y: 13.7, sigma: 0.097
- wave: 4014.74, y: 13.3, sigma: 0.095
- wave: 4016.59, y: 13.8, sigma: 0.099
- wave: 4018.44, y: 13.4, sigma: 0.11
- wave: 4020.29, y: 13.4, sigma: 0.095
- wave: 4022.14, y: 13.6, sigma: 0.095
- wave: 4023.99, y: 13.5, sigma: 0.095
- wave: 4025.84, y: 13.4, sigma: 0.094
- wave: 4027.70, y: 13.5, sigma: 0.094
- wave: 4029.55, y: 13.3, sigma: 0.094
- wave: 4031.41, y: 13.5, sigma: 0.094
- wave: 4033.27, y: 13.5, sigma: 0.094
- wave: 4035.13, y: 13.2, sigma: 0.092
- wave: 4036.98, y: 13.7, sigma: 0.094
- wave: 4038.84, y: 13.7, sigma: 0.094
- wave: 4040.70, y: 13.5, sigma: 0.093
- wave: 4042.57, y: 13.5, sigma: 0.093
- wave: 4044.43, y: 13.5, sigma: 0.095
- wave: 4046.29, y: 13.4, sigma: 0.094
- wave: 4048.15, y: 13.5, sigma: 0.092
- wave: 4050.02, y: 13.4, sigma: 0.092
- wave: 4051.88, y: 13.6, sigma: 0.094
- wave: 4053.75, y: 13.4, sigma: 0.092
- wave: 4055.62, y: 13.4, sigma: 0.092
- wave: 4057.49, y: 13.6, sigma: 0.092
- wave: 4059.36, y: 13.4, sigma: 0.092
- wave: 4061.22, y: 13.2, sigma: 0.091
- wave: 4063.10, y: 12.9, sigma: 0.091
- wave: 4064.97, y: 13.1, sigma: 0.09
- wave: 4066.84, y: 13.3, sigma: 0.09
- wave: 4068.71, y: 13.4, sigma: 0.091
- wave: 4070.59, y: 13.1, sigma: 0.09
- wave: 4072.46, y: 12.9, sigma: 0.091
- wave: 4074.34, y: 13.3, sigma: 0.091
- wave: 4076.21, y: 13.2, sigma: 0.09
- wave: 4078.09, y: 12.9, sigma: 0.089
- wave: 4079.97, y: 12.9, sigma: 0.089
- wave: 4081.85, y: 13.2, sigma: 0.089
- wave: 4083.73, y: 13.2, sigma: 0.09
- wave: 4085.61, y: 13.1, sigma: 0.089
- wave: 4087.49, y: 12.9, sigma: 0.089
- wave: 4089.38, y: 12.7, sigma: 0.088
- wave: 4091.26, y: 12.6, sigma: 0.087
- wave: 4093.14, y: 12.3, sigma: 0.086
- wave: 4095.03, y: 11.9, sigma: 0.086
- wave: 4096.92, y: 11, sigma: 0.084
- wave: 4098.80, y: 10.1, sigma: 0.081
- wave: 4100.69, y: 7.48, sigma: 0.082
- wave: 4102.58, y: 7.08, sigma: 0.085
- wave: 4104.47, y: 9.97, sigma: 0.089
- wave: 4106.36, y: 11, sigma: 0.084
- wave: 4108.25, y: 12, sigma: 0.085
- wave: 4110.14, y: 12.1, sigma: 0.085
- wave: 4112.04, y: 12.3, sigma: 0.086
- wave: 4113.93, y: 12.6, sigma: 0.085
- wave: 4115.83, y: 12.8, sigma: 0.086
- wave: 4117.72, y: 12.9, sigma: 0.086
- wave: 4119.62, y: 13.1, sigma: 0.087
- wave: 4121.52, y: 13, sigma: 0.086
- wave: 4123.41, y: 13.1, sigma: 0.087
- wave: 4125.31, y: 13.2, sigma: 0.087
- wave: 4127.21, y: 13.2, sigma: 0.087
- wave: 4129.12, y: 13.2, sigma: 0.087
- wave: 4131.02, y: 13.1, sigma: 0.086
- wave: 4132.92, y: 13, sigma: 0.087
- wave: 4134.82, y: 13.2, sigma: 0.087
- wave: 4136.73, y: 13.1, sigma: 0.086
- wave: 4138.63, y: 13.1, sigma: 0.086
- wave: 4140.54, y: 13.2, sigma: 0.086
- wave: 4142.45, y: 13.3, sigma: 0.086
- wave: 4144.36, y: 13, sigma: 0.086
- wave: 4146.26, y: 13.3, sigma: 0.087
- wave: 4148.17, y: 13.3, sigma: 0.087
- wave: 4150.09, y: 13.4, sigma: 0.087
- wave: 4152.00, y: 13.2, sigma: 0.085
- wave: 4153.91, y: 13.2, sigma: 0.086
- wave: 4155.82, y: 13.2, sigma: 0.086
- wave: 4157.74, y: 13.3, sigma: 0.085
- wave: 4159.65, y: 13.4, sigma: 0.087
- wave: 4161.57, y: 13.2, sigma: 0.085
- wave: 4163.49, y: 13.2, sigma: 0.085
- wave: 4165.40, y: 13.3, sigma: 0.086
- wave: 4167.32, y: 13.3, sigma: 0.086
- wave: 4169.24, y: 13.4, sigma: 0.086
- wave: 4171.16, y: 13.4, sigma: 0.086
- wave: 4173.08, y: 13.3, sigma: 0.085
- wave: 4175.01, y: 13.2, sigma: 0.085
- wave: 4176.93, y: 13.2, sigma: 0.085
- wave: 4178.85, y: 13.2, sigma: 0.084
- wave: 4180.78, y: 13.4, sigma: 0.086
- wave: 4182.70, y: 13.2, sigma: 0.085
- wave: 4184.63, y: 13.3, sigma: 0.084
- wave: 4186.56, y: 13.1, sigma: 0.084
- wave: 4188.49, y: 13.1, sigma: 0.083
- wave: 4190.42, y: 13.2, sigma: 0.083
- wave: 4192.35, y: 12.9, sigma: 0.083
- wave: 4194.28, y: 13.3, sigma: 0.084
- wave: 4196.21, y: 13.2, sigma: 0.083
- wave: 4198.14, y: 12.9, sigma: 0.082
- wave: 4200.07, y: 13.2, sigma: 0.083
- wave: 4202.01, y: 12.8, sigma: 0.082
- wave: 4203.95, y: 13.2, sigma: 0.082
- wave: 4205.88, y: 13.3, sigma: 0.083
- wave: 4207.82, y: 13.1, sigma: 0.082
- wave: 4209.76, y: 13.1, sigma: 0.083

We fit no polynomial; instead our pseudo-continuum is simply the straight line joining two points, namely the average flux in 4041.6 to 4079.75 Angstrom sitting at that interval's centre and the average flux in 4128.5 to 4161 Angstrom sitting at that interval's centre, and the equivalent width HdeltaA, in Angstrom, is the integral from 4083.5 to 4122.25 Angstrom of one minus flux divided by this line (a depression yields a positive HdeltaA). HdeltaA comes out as 4.6 Angstrom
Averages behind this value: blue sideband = 13.3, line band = 11.7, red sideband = 13.2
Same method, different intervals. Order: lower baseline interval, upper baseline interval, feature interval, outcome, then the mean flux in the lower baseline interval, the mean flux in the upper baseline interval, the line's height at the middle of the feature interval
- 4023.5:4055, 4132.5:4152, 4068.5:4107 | 4.2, 13.5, 13.2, 13.3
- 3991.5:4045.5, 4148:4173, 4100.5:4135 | 3.2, 13.5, 13.3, 13.4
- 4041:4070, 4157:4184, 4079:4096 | 0.8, 13.4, 13.3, 13.3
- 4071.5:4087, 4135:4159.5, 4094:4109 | 3.5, 13.1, 13.2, 13.1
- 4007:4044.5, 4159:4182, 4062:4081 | 0.5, 13.5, 13.3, 13.4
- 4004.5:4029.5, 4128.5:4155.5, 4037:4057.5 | -0.1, 13.5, 13.2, 13.4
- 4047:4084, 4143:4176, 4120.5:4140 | 0.2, 13.2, 13.3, 13.3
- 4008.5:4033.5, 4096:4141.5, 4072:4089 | -0.6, 13.5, 12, 12.6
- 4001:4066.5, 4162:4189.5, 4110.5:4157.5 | 0.9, 13.5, 13.3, 13.3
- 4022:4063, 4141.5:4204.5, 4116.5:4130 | 0.2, 13.5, 13.2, 13.3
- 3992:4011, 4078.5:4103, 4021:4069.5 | -3.1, 13.5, 11.7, 12.6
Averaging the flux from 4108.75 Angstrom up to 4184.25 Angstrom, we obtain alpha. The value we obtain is 13.1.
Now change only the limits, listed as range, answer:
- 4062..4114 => 12.1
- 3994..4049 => 13.5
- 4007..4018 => 13.6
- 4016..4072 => 13.4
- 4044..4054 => 13.5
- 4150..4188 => 13.3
